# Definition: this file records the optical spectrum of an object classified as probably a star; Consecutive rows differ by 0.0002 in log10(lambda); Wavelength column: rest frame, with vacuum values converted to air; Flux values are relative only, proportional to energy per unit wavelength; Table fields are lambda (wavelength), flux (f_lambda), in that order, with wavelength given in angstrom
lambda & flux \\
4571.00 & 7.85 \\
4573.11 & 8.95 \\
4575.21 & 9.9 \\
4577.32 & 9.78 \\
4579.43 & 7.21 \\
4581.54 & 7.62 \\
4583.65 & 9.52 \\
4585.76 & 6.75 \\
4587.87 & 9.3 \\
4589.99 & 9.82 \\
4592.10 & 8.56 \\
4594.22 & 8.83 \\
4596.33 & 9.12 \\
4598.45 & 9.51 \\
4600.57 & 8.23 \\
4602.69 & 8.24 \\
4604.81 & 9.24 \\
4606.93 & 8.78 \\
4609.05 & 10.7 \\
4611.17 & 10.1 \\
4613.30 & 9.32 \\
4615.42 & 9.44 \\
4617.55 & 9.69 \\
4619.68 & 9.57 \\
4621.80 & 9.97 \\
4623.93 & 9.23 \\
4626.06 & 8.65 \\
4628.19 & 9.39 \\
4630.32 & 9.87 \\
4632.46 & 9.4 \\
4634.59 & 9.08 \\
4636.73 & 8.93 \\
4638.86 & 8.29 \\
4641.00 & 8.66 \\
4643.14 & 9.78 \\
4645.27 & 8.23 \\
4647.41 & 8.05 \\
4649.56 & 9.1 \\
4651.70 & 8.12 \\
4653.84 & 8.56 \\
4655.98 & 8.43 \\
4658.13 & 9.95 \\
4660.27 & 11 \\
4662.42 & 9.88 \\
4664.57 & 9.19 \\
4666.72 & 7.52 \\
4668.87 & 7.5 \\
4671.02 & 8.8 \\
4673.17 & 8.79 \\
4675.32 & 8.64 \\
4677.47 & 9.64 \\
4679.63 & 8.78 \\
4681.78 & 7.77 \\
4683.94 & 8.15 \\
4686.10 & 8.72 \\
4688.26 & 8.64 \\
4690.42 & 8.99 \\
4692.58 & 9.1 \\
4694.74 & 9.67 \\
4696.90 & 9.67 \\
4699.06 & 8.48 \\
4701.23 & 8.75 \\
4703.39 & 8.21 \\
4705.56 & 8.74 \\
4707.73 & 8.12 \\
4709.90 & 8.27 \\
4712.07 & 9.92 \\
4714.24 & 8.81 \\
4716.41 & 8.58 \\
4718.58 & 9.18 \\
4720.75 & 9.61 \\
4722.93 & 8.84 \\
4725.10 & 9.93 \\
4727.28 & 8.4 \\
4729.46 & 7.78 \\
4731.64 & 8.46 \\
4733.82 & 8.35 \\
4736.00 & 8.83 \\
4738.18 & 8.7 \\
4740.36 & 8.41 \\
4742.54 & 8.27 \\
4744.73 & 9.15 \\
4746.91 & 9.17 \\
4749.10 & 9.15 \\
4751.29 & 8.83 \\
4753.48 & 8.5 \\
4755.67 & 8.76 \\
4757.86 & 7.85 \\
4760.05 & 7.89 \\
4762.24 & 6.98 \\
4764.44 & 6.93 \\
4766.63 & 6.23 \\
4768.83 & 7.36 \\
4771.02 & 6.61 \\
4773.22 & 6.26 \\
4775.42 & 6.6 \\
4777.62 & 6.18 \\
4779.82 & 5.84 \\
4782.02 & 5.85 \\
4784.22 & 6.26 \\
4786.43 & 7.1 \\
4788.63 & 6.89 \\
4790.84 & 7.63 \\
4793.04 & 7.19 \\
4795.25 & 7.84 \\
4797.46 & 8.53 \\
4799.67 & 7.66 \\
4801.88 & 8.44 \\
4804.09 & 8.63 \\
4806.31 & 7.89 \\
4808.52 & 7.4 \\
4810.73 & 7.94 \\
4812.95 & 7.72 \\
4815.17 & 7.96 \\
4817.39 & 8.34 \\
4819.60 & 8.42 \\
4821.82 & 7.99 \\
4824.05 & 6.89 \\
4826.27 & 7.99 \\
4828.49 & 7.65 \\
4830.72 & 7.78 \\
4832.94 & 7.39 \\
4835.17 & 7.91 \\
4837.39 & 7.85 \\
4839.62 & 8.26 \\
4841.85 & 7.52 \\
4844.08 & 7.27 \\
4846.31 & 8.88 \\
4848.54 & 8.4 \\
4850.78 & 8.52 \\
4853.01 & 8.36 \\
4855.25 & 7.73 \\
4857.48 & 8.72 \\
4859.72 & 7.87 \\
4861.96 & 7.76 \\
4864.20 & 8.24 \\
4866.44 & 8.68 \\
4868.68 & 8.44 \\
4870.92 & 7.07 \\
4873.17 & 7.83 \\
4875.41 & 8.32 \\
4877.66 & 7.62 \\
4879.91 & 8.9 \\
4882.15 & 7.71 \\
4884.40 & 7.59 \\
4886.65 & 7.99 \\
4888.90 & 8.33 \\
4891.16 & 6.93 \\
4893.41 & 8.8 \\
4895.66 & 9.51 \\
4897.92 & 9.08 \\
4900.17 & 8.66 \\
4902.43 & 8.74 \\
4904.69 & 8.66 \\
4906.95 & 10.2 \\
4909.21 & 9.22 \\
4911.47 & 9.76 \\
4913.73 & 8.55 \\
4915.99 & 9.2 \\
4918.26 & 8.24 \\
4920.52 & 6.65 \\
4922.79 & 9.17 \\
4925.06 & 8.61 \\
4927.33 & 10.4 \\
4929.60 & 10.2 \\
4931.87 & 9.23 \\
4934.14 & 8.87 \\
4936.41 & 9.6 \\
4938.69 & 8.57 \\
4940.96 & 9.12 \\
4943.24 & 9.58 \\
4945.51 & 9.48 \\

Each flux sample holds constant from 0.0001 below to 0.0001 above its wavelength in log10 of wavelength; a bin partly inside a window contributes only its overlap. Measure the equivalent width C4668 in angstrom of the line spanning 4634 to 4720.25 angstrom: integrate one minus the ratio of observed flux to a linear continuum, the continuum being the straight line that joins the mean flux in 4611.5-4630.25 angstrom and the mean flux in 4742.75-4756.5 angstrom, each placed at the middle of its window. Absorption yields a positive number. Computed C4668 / 3.6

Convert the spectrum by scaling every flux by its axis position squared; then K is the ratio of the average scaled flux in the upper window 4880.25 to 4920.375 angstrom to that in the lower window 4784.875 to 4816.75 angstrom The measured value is 1.16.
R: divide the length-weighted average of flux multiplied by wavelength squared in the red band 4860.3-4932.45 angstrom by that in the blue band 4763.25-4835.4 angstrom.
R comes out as 1.21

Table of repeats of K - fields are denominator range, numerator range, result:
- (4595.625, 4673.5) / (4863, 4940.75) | 1.06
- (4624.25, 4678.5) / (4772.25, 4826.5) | 0.88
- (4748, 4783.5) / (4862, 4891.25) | 1.16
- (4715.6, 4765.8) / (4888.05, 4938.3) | 1.13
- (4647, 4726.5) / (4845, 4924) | 1.03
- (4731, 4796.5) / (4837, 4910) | 1.14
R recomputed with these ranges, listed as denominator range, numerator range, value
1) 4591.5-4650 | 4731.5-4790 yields 0.88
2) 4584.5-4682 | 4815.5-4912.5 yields 1.01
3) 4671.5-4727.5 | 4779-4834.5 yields 0.89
